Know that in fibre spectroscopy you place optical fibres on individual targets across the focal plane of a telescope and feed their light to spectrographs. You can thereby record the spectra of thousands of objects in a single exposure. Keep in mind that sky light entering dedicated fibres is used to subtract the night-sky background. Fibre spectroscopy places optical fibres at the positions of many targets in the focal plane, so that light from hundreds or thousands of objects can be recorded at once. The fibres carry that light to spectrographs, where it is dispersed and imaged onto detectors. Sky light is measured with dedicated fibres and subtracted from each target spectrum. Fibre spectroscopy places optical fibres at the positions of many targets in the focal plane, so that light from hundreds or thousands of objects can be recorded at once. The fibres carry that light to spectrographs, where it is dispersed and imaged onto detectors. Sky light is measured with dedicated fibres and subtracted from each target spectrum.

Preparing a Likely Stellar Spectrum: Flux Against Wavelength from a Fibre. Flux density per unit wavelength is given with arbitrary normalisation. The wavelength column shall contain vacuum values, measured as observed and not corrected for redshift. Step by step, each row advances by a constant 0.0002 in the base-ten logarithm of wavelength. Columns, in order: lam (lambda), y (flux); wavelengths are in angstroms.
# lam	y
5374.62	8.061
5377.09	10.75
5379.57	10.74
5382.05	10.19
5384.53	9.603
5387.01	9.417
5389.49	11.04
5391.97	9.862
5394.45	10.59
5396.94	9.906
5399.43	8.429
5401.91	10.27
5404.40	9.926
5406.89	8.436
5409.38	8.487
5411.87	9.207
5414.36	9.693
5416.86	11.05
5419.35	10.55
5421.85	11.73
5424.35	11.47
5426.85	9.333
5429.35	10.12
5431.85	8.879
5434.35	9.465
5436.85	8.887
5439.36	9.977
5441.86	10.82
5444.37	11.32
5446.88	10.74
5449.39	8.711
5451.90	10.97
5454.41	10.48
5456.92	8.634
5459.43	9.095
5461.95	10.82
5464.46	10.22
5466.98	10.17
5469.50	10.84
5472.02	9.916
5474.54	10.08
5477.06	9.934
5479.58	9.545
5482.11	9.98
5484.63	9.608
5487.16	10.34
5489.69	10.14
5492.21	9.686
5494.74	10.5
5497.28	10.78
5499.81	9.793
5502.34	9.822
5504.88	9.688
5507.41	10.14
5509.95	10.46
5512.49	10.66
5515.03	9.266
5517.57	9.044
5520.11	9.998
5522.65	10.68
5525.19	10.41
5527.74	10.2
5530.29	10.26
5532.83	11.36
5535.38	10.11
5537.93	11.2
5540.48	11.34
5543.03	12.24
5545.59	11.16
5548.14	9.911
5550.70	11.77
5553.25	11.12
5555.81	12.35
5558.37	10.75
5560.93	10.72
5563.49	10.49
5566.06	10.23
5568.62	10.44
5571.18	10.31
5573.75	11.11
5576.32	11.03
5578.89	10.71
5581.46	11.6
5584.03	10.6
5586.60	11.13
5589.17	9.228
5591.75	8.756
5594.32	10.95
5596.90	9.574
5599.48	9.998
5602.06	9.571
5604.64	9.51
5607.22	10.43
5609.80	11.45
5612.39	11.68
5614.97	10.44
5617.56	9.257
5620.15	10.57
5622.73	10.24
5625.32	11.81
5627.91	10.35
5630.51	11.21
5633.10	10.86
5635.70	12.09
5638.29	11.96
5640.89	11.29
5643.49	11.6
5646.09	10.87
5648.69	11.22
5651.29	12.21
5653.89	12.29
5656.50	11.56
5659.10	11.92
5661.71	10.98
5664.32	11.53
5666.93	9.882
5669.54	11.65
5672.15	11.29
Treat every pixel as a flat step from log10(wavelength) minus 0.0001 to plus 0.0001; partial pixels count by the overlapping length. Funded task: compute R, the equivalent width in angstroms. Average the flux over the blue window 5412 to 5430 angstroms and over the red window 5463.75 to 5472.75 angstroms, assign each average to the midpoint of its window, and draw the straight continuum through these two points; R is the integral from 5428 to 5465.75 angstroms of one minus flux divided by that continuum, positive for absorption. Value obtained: 1.63 angstroms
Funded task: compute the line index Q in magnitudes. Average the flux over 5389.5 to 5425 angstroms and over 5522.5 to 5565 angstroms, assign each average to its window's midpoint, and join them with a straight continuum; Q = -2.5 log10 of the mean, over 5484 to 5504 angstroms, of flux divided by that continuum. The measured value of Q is 0.05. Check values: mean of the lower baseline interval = 9.98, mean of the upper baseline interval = 10.9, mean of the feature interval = 10.1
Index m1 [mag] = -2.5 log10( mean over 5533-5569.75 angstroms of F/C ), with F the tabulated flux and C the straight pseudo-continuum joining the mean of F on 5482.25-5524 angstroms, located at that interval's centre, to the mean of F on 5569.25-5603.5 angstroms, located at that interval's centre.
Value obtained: -0.08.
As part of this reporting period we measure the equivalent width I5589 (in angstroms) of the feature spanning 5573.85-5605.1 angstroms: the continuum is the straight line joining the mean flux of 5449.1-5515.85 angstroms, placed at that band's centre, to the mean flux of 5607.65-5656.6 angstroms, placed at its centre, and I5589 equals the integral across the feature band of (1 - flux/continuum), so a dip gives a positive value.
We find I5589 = 1.7 angstroms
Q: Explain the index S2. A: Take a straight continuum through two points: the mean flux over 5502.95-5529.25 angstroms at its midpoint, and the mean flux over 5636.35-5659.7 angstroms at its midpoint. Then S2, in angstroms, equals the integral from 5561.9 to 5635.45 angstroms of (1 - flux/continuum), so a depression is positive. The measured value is 3.7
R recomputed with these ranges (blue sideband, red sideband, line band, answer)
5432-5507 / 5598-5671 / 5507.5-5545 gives -0.6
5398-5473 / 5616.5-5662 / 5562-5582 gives 0.2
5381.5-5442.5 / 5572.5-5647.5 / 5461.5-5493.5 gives 0.2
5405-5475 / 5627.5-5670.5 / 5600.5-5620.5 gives 1.4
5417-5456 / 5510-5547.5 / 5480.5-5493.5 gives 0.6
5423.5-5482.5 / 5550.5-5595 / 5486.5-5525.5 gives 0.9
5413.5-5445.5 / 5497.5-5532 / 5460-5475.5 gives -0.2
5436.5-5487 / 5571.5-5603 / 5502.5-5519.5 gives 0.5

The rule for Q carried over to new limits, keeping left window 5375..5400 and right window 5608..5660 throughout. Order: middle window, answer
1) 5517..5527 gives 0.060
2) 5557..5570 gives 0.035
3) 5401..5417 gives 0.074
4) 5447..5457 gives 0.043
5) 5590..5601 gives 0.131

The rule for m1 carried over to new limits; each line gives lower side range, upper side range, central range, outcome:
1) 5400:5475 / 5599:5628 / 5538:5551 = -0.10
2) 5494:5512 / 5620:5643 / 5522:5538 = -0.02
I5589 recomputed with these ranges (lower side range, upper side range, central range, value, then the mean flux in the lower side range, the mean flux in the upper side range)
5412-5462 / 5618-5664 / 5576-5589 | 0.1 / 10.1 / 11.3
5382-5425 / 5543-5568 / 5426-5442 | 1.0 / 9.97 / 11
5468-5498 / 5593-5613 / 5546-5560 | -1.3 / 10.1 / 10.3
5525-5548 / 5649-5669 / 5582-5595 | 1.1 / 10.9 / 11.5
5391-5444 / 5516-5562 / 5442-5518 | 2.1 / 9.89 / 10.8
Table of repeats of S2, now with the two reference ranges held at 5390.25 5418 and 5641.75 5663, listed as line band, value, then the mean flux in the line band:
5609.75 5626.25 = 0.9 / 10.7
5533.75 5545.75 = -0.6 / 11.2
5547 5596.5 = 1.2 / 10.7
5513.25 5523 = 0.8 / 9.71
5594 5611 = 1.6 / 10.2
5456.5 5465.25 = 0.3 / 9.77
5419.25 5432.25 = -0.8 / 10.4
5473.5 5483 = 0.3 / 9.87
